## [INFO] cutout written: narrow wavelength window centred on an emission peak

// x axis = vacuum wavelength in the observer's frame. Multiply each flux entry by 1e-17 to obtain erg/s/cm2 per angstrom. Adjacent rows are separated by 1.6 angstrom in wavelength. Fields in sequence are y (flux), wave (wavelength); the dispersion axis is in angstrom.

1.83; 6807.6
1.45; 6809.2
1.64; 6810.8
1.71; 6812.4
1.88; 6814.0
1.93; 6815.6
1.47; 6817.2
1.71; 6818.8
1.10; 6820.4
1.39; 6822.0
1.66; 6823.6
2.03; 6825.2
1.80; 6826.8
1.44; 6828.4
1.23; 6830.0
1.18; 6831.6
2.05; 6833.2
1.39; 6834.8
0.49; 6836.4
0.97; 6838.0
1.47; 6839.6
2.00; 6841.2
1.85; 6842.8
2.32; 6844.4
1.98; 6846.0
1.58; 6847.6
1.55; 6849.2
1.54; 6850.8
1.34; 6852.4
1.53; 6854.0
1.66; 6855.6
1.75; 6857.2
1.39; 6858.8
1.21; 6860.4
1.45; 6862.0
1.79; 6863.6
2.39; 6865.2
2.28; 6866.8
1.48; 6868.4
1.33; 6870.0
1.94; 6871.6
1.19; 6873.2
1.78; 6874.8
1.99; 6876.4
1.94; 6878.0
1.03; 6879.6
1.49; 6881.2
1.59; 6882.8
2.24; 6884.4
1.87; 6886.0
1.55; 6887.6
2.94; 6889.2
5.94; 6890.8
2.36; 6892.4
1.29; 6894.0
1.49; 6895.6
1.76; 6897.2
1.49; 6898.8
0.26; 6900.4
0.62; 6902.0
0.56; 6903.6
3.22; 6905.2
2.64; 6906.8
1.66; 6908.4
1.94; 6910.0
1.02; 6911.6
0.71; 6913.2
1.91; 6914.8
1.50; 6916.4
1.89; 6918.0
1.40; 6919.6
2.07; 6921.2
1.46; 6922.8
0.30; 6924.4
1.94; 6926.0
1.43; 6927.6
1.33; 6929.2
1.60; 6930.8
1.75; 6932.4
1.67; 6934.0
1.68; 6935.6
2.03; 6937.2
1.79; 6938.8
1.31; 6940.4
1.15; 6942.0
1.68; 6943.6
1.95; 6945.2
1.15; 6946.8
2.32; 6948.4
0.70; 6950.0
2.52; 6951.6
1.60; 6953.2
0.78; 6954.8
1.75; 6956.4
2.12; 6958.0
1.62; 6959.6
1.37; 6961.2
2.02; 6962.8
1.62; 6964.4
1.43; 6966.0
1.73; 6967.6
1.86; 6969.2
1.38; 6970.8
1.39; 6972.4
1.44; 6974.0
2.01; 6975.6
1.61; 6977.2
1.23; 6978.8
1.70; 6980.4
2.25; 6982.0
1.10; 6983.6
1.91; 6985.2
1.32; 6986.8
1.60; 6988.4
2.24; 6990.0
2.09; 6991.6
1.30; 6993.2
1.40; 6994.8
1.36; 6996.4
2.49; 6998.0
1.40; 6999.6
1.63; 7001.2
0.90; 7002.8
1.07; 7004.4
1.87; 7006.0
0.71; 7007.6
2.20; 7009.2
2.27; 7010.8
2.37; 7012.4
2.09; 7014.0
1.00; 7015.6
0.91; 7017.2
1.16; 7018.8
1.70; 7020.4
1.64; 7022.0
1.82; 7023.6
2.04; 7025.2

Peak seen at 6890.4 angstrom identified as [S II]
